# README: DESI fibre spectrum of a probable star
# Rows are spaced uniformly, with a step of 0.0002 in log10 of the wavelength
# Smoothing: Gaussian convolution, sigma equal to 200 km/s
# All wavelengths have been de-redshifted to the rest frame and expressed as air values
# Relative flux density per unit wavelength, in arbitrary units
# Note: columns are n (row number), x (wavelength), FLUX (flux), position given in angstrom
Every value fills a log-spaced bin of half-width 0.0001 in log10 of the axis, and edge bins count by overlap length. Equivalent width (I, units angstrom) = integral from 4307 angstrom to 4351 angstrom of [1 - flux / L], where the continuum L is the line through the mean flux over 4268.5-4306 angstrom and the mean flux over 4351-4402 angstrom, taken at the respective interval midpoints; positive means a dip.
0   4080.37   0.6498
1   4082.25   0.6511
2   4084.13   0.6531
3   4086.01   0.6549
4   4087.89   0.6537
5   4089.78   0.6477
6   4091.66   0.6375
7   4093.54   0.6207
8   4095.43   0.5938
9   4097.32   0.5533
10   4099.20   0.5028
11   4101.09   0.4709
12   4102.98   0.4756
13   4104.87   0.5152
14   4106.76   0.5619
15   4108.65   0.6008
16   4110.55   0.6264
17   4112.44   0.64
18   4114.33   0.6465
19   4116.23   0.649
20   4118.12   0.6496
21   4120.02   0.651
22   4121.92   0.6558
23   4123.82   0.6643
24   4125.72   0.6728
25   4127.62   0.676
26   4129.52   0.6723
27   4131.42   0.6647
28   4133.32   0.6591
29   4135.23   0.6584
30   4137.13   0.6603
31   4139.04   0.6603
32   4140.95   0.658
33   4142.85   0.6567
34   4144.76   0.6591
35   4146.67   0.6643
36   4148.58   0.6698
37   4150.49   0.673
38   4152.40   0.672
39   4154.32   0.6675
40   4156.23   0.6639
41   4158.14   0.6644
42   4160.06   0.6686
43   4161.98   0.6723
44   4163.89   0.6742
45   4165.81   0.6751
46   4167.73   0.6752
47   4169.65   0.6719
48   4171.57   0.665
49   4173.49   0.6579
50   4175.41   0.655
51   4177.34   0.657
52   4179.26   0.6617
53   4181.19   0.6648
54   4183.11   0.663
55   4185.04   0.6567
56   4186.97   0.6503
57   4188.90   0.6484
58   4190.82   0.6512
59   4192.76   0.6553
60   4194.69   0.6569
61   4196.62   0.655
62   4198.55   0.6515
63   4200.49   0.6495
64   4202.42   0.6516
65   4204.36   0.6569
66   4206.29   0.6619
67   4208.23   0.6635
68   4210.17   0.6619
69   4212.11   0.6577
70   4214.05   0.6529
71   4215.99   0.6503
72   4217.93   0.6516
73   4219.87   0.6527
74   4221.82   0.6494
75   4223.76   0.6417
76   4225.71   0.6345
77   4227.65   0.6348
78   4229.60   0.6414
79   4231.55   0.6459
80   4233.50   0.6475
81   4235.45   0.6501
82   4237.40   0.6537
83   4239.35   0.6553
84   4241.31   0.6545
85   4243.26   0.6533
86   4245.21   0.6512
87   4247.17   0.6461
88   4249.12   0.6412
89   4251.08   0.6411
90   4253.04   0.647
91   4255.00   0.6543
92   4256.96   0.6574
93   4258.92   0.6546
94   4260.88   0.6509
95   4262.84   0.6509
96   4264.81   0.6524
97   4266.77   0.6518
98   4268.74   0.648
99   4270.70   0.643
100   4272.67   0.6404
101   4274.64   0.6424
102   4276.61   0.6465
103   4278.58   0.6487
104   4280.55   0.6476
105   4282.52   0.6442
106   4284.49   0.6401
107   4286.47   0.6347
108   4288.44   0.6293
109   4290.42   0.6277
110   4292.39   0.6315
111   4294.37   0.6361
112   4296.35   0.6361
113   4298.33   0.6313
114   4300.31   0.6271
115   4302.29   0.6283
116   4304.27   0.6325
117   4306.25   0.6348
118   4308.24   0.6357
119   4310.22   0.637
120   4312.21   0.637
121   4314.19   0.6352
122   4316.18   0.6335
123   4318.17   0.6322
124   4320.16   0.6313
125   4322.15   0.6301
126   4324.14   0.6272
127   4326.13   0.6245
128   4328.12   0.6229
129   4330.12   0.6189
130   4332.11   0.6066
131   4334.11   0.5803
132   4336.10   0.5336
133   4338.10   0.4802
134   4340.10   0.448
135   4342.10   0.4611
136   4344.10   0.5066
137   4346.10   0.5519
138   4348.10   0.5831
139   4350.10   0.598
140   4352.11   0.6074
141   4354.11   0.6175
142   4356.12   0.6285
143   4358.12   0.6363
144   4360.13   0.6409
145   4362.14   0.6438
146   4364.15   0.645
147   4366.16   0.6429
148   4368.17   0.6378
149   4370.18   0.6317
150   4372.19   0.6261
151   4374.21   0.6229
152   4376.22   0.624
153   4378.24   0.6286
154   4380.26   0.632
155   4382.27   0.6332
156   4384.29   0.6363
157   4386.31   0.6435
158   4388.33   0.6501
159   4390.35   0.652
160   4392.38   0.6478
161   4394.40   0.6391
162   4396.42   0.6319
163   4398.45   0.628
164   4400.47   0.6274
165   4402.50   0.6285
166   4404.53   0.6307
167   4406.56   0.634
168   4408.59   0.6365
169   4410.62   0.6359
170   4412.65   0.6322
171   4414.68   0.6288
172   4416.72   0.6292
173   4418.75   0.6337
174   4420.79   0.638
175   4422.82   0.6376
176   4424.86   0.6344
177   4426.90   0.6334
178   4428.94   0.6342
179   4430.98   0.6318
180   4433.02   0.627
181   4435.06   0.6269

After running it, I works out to 3.4 angstrom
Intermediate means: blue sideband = 0.637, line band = 0.587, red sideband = 0.634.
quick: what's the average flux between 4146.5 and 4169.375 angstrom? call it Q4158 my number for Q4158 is 0.67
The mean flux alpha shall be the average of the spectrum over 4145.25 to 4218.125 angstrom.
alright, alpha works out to 0.661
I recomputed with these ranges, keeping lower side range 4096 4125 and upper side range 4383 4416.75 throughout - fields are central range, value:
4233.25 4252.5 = -1.18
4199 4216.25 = -1.42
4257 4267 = -0.61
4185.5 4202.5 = -1.35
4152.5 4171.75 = -2.26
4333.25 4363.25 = 2.87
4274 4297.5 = -0.76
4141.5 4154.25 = -1.46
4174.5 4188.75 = -1.31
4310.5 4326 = -0.21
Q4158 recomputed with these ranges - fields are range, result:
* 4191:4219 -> 0.655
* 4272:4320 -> 0.636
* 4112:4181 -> 0.663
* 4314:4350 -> 0.577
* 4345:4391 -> 0.626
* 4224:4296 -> 0.645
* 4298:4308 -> 0.631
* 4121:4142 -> 0.664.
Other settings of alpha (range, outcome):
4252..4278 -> 0.649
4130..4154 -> 0.663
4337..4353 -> 0.529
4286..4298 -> 0.632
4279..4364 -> 0.609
